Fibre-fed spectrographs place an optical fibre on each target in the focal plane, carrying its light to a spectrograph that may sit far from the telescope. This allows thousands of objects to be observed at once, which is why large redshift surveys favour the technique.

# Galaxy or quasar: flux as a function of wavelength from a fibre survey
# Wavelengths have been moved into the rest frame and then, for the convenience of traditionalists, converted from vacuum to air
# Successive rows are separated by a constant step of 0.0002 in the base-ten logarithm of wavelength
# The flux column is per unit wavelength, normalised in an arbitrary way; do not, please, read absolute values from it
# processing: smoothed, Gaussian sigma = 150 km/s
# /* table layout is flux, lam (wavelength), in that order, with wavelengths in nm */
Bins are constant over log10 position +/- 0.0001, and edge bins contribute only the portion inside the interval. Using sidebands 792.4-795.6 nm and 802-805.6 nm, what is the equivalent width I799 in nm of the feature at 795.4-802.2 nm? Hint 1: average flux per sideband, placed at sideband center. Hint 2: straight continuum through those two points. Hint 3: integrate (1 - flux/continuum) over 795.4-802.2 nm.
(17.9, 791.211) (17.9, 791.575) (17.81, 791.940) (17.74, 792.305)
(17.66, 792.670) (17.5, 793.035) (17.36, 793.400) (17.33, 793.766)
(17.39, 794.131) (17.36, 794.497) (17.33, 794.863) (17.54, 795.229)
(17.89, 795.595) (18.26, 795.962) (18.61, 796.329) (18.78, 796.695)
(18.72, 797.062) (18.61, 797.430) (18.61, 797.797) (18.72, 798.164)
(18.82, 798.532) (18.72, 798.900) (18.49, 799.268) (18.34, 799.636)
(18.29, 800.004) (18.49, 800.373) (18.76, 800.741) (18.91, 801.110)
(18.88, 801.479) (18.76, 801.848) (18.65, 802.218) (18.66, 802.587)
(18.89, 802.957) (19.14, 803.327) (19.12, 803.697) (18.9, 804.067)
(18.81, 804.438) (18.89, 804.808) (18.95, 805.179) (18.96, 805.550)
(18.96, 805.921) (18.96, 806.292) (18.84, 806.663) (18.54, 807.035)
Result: -0.16 nm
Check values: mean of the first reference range 17.5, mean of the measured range 18.6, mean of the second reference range 18.9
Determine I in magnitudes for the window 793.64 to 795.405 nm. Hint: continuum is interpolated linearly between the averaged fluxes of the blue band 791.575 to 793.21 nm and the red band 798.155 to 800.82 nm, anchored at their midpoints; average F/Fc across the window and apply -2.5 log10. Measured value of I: 0.03 mag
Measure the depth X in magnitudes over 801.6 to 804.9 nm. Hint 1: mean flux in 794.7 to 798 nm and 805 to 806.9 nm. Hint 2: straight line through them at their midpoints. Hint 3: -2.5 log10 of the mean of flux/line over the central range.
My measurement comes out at -0.007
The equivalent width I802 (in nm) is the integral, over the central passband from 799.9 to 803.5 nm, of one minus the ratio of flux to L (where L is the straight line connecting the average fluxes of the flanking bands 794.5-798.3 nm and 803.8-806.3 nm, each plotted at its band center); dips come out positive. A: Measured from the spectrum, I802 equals -0.02 nm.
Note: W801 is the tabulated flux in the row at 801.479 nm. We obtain 18.88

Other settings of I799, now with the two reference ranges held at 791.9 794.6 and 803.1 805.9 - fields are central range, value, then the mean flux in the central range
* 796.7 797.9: -0.04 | 18.7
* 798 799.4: -0.04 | 18.7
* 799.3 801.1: -0.01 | 18.5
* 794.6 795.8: 0.01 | 17.6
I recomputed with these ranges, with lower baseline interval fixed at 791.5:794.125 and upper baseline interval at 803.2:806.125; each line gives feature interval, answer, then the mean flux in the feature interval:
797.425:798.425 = -0.03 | 18.7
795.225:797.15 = -0.02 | 18.4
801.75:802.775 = 0.00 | 18.7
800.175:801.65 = -0.01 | 18.8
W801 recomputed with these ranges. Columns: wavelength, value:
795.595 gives 17.89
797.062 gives 18.72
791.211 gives 17.9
